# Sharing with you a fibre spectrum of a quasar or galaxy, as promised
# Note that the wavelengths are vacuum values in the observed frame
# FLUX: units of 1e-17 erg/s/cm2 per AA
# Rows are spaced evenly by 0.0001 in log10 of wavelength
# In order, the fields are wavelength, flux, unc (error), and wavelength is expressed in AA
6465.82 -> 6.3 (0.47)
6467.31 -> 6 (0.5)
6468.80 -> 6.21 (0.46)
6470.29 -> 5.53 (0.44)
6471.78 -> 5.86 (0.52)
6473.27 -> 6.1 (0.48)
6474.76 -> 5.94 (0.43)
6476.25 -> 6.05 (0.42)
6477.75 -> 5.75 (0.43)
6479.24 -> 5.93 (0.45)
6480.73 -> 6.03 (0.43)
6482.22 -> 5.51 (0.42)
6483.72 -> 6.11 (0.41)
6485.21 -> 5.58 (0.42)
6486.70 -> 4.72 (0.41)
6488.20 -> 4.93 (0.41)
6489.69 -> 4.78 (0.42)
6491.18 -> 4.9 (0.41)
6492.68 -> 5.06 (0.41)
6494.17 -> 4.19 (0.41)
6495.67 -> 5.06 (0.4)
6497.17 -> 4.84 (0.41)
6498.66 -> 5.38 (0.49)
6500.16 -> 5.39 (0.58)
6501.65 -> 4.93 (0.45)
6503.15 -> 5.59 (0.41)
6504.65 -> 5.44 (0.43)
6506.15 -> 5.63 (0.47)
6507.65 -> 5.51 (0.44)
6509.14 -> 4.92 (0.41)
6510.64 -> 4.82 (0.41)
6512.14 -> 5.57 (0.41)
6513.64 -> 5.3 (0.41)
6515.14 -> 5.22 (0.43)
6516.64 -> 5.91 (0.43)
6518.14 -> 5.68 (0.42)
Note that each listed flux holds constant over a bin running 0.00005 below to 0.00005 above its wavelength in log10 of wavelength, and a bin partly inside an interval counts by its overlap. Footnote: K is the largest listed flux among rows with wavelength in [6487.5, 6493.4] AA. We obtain 5.06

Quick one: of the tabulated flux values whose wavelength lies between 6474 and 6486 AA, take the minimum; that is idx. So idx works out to 5.51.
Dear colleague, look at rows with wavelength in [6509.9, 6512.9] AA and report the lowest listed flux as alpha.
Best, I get 4.82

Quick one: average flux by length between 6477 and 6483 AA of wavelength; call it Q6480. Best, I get 5.8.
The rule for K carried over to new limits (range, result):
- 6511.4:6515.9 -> 5.57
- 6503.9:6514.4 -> 5.63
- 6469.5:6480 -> 6.1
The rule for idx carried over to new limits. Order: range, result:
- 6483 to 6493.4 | 4.72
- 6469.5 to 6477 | 5.53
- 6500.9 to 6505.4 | 4.93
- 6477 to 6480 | 5.75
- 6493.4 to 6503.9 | 4.19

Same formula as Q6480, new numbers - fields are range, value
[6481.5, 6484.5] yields 5.8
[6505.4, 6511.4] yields 5.22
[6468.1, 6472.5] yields 5.86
